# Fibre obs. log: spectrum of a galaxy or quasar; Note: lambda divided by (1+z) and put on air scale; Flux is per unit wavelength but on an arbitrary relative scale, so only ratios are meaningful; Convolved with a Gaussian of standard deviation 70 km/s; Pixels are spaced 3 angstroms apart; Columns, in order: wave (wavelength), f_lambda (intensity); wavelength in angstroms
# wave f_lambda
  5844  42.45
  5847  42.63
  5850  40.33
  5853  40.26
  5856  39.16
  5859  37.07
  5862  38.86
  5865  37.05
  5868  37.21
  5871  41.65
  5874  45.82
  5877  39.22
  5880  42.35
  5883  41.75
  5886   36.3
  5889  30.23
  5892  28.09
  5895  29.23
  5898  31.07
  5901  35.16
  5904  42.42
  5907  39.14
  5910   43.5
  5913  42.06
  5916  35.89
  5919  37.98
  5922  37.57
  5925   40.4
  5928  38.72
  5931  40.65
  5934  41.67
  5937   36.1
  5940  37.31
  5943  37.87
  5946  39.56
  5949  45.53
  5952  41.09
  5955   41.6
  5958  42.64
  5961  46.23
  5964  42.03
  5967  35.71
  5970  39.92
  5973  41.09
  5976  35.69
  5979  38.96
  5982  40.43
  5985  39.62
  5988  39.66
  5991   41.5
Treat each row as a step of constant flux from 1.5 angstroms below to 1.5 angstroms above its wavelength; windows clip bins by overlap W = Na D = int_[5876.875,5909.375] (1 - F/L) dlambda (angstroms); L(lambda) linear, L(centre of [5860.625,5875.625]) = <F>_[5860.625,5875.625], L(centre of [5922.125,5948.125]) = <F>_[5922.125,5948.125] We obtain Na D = 3.1 angstroms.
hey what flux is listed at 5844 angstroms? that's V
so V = 42.45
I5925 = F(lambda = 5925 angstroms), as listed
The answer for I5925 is 40.4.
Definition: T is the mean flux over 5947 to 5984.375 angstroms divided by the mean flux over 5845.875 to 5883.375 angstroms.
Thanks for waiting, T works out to 1.02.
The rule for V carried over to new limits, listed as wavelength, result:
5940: 37.31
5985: 39.62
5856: 39.16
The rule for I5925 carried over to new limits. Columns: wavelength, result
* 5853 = 40.26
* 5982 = 40.43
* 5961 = 46.23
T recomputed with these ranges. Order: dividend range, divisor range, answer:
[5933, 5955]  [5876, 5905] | 1.13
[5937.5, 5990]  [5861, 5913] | 1.07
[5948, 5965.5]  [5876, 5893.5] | 1.19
